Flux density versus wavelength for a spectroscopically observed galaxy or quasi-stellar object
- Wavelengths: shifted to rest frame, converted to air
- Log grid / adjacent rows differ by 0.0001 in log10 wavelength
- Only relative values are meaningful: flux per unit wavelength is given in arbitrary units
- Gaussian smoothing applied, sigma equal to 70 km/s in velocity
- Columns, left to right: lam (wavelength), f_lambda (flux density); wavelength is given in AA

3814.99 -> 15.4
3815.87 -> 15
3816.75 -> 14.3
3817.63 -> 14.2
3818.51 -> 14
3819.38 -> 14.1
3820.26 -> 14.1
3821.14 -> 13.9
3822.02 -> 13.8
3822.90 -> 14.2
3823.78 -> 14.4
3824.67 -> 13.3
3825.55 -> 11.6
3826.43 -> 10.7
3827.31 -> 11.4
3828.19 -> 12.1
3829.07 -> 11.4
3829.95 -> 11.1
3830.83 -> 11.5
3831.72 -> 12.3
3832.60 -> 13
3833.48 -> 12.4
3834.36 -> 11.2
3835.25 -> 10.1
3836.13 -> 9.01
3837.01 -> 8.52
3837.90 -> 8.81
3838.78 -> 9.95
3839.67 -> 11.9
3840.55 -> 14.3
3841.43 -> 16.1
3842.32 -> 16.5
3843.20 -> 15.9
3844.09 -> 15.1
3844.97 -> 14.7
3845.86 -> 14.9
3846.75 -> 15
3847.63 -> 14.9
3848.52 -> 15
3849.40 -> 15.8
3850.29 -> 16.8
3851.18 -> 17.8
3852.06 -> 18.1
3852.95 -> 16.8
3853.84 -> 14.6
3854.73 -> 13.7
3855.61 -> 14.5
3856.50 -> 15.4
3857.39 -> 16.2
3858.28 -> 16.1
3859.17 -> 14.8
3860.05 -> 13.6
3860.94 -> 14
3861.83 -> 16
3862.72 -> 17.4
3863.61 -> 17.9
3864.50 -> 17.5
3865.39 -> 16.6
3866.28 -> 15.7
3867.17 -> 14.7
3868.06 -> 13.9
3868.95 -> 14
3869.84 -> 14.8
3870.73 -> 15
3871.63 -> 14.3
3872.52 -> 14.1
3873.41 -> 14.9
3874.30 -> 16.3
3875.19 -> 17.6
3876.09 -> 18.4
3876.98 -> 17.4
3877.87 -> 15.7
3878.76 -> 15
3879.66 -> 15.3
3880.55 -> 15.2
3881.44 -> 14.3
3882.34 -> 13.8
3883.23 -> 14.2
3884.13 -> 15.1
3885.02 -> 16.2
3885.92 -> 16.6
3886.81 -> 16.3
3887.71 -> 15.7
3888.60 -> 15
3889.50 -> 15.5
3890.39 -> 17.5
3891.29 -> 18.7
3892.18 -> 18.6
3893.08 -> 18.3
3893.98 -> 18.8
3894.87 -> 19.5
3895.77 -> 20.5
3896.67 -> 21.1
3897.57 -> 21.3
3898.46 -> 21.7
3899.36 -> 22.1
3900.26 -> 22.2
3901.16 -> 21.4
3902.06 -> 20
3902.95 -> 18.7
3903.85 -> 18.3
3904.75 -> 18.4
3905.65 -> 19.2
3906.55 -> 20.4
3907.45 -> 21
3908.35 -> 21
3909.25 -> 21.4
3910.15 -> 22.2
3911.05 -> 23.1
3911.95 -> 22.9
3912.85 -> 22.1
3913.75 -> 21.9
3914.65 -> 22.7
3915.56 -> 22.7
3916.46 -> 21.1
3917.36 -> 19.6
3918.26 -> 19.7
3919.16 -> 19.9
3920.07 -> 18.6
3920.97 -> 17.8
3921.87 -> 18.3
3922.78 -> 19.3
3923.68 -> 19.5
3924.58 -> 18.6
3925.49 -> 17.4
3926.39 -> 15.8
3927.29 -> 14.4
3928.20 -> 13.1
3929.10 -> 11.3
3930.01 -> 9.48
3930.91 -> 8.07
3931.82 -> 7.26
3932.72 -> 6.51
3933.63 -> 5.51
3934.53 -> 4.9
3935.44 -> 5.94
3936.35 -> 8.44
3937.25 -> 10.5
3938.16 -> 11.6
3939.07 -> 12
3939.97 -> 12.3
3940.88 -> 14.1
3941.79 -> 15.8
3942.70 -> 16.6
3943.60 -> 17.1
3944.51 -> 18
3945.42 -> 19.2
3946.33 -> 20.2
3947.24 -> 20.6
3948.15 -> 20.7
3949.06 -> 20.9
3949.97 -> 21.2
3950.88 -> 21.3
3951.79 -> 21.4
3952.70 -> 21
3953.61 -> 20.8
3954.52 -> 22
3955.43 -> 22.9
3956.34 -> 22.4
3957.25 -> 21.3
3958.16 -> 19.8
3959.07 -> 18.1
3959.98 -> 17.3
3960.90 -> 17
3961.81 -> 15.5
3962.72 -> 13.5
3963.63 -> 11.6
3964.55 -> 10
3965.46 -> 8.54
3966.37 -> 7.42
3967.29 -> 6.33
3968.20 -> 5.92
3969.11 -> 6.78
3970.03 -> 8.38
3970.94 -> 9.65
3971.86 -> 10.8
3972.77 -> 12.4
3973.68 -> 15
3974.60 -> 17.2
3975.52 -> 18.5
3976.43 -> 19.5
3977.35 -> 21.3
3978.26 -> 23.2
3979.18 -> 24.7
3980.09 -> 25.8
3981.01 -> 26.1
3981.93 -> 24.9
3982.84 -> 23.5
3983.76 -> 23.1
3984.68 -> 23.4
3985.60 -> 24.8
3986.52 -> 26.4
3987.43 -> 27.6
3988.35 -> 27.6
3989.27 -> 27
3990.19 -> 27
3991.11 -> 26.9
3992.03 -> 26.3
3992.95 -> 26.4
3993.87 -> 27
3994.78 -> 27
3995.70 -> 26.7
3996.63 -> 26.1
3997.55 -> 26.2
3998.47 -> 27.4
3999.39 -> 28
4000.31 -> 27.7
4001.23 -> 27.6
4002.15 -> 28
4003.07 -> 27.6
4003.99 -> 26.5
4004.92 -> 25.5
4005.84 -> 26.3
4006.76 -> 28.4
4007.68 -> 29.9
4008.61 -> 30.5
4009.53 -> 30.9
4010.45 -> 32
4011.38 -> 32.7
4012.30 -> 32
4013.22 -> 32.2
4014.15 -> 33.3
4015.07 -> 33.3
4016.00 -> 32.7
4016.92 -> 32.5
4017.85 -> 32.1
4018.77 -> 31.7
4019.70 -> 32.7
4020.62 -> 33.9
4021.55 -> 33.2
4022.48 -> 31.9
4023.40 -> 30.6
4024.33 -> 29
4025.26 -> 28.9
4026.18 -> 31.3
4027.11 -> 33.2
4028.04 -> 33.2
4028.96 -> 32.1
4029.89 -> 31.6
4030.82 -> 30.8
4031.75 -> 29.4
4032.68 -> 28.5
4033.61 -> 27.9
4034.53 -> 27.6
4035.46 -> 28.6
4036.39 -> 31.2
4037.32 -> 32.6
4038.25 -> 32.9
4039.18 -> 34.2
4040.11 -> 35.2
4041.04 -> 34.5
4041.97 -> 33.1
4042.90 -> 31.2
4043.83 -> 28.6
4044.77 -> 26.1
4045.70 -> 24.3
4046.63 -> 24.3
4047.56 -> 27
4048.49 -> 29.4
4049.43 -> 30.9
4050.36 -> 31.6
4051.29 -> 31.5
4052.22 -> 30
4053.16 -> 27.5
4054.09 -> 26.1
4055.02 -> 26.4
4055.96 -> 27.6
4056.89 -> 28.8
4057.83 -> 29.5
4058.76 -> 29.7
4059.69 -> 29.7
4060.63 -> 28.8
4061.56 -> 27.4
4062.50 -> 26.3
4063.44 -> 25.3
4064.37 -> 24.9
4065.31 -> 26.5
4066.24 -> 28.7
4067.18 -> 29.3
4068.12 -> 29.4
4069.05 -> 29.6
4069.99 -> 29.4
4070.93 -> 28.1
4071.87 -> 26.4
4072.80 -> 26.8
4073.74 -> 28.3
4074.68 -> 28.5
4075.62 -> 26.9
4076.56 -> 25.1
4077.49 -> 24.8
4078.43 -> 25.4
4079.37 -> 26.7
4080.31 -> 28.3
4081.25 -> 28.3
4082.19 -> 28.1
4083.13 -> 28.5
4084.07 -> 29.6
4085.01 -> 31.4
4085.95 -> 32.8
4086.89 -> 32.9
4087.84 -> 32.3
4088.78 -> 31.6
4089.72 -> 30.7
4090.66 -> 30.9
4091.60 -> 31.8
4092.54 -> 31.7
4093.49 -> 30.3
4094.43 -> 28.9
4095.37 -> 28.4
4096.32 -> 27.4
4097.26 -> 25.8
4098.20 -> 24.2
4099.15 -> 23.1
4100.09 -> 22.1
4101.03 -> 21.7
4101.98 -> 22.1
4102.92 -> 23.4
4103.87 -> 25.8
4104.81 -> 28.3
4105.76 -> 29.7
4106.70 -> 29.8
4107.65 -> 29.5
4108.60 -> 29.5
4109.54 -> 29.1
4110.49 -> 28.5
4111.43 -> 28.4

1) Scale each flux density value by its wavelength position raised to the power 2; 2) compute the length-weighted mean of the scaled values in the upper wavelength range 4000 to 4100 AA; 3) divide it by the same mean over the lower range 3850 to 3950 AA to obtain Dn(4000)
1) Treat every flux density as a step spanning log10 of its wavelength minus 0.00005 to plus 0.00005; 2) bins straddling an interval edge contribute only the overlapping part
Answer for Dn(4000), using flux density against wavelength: 1.90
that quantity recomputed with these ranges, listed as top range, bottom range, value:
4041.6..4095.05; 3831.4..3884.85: 2.16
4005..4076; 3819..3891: 2.26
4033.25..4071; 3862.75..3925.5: 1.73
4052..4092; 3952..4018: 1.30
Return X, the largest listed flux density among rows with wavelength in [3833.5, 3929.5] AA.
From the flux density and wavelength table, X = 23.1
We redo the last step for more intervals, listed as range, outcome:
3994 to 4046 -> 35.2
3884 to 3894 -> 18.8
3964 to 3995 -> 27.6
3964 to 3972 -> 10.8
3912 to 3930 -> 22.7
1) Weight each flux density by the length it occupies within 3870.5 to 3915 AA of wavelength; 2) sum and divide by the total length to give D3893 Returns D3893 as 18.4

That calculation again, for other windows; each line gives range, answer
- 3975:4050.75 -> 28.7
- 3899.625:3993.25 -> 18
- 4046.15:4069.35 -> 28.2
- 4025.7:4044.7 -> 31.3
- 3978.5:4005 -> 26.3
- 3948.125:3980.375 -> 16.6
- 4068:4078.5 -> 27.4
